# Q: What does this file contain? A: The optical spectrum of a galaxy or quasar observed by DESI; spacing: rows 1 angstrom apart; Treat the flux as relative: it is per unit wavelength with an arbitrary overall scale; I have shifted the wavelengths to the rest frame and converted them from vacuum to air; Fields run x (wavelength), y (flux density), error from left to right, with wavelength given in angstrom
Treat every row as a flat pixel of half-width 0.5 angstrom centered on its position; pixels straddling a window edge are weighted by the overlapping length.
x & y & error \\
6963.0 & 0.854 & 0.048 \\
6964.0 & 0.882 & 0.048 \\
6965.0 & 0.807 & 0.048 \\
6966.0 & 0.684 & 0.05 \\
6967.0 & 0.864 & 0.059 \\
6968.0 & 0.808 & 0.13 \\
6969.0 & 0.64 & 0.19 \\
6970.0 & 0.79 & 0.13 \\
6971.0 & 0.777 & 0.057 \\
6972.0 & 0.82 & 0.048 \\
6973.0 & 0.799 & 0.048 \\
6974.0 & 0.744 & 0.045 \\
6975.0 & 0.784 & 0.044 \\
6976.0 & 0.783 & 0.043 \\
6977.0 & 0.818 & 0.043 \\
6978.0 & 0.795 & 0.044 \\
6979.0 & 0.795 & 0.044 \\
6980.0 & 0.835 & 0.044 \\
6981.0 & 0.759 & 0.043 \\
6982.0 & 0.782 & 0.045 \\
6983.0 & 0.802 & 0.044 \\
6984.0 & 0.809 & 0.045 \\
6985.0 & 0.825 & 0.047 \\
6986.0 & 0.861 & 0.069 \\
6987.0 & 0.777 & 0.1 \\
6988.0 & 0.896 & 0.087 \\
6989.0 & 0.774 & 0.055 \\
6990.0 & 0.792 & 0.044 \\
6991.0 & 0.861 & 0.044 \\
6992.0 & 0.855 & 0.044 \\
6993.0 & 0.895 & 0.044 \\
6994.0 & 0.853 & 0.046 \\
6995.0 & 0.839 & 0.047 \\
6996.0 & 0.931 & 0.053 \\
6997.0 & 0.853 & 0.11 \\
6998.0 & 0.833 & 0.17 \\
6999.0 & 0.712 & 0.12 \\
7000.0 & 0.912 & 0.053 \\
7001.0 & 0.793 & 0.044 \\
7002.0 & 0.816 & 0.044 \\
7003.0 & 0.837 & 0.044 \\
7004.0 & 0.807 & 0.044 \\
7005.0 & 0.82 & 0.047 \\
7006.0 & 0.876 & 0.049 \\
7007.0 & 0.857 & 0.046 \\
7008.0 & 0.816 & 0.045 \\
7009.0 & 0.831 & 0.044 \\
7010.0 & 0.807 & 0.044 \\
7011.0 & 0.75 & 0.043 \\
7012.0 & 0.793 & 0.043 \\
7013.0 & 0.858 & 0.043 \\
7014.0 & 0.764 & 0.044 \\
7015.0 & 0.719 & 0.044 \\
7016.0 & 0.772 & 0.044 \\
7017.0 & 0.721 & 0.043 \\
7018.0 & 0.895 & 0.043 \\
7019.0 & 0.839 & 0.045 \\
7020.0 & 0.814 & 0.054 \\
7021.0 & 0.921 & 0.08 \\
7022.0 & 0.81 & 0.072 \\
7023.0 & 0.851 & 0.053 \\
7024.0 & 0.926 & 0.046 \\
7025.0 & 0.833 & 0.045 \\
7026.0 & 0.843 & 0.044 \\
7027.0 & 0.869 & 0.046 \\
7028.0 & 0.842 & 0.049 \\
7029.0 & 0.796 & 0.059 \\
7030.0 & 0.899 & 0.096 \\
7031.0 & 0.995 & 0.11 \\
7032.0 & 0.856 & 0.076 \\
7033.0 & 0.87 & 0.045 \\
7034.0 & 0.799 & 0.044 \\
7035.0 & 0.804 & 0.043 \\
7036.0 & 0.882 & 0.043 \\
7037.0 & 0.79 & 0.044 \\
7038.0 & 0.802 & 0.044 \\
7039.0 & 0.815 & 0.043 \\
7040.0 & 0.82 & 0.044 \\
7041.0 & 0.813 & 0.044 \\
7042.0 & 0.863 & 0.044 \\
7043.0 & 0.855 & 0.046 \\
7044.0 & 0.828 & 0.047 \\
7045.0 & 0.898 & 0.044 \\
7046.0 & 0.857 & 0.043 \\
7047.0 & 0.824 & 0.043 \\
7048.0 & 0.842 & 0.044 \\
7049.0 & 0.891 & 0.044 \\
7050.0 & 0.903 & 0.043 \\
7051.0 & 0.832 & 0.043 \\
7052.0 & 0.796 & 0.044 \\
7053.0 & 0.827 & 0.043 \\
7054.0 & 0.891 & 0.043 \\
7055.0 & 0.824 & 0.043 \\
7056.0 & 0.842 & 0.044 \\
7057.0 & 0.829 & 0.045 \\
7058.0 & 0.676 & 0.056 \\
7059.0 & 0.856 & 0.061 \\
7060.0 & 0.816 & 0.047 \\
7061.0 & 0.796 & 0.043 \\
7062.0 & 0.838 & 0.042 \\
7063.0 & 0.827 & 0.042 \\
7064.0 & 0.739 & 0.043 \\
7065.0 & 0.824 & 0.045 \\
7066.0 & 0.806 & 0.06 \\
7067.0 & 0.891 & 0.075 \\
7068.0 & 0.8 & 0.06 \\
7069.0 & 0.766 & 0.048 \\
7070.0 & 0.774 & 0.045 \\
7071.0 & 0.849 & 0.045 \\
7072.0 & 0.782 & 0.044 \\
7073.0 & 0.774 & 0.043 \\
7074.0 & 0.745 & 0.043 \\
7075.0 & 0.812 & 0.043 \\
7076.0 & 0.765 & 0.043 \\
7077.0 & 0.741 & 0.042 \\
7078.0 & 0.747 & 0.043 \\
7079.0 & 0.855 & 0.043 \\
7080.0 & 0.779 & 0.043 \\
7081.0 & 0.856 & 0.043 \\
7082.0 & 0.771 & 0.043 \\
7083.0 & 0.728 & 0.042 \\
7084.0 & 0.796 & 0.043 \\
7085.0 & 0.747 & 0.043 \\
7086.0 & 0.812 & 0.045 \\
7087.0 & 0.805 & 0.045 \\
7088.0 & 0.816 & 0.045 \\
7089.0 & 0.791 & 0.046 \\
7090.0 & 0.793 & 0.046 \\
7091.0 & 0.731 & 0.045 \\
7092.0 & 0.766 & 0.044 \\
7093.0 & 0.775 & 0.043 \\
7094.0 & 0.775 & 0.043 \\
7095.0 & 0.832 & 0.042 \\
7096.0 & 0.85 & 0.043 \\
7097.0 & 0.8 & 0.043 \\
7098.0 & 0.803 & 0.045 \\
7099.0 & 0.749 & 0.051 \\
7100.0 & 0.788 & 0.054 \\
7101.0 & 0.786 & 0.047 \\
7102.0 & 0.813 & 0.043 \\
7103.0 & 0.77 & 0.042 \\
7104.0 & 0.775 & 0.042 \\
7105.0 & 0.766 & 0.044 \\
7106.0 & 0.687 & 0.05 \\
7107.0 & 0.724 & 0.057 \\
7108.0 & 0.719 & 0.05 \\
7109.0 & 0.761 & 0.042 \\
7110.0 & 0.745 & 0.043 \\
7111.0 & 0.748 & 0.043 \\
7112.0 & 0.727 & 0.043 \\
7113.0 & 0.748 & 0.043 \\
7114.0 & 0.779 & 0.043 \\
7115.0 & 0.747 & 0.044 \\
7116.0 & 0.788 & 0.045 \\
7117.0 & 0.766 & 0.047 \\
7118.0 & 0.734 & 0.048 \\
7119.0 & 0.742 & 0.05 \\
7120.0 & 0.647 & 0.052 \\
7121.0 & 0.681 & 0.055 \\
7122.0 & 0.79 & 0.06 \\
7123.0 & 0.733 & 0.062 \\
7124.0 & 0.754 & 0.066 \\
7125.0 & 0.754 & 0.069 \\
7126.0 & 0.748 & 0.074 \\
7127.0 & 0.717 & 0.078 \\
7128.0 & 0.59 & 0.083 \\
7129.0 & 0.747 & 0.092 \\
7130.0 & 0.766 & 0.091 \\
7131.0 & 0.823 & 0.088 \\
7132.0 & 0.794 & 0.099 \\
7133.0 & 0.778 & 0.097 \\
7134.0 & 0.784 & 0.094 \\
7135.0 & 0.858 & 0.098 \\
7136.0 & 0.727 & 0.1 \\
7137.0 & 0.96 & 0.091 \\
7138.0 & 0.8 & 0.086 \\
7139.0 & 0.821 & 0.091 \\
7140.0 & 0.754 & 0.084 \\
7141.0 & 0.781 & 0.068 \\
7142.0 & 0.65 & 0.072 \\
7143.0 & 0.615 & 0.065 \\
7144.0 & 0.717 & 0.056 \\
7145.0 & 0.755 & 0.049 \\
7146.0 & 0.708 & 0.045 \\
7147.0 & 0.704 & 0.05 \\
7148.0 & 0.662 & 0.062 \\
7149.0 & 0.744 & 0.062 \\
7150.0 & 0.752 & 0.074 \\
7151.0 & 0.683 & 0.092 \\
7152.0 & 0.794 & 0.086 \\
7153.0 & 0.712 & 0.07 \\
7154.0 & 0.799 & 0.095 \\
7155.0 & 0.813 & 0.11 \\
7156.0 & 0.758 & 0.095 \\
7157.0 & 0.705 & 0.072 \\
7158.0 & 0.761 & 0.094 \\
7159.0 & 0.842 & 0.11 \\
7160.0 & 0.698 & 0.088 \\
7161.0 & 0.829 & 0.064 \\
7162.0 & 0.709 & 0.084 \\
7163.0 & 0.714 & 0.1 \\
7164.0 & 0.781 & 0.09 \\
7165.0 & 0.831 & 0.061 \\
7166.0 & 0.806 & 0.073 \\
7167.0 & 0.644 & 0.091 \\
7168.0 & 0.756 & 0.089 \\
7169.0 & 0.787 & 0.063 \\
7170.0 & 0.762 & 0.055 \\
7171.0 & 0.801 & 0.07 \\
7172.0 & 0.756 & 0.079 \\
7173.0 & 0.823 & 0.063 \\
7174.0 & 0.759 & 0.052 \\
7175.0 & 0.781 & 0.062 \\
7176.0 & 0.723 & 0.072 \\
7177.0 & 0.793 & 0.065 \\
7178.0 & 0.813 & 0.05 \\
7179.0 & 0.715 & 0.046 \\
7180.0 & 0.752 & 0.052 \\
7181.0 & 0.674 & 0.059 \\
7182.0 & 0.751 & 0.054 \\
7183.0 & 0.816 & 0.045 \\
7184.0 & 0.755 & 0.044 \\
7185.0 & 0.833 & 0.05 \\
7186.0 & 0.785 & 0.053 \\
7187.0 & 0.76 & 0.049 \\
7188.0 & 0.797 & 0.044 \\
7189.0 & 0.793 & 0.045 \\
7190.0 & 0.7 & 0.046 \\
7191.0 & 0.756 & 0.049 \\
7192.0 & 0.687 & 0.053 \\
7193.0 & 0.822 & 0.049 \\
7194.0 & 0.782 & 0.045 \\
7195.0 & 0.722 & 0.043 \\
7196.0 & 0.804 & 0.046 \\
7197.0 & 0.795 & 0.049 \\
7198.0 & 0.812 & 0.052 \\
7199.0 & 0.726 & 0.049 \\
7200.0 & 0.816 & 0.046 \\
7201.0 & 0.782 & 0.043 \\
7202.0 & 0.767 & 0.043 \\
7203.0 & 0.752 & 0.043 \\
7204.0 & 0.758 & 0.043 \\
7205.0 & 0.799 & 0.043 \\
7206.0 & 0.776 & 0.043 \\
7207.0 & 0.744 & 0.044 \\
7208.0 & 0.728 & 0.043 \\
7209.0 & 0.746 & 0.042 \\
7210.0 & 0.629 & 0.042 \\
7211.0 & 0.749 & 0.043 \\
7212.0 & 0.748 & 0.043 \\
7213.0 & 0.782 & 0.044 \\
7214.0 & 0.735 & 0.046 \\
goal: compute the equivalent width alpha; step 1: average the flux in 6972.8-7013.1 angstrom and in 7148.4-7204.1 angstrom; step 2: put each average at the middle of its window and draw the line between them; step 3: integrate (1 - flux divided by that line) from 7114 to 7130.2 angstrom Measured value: 1.0 angstrom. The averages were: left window 0.82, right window 0.765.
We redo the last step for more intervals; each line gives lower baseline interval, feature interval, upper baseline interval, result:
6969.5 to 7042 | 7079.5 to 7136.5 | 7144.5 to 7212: 1.54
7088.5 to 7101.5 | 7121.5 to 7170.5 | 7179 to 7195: 1.18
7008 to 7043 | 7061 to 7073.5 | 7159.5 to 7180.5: 0.10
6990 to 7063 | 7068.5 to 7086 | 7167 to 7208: 0.67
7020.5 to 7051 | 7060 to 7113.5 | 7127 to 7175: 1.86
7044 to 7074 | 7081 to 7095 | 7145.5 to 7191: 0.40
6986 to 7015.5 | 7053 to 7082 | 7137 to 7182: -0.30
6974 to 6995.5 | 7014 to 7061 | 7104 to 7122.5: -3.09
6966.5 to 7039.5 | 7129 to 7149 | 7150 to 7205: 0.47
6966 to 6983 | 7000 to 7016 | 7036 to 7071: -0.19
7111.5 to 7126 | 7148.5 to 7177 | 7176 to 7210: -0.25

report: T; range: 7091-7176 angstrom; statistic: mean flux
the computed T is 0.758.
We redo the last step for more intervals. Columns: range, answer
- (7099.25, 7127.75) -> 0.746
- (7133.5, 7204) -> 0.763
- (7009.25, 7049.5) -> 0.836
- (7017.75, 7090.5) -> 0.824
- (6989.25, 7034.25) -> 0.836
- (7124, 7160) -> 0.753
